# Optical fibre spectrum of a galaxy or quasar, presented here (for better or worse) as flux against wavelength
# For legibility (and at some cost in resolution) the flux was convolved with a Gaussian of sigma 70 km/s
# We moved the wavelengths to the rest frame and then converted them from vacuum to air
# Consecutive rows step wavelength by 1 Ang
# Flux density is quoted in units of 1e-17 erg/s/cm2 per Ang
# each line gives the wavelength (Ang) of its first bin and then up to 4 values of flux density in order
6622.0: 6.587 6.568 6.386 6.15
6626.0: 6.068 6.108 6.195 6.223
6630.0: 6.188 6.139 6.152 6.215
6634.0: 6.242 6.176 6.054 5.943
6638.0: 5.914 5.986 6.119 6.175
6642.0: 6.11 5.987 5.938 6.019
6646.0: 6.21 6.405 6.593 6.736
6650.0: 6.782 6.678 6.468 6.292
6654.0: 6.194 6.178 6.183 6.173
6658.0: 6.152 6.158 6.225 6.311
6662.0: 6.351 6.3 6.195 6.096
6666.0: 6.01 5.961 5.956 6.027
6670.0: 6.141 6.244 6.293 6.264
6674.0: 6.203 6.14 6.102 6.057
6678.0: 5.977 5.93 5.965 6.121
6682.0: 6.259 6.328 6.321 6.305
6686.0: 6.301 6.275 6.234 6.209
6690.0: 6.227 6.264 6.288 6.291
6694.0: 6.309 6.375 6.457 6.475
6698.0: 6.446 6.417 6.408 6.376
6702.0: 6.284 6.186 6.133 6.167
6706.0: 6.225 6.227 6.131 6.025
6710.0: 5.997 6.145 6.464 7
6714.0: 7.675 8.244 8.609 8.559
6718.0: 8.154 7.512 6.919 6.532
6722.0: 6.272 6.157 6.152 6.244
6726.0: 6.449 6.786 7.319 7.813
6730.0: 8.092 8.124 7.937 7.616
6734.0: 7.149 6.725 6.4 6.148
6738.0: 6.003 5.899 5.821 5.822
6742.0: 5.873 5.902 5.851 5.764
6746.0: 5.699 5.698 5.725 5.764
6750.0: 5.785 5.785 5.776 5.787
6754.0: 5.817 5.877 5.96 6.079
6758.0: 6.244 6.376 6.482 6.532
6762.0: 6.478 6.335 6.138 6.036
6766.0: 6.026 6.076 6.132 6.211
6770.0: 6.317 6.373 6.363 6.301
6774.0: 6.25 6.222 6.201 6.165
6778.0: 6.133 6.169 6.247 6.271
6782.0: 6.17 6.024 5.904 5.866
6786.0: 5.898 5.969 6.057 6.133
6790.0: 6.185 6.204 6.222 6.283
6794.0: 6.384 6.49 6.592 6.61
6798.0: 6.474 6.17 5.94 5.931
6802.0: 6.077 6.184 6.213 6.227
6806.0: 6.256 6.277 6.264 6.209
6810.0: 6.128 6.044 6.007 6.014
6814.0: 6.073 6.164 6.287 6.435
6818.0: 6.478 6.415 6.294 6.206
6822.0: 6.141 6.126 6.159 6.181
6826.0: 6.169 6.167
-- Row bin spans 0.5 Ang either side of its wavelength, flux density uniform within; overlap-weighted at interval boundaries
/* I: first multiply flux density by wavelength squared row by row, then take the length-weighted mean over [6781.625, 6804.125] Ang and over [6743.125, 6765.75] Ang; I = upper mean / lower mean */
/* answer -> 1.04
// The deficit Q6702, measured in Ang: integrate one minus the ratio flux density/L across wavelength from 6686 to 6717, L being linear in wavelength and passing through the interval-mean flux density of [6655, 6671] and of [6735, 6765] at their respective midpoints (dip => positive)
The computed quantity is -2.2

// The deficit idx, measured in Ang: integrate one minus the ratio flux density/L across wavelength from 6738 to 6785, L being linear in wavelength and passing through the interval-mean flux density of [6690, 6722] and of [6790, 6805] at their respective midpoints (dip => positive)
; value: 2.7 Ang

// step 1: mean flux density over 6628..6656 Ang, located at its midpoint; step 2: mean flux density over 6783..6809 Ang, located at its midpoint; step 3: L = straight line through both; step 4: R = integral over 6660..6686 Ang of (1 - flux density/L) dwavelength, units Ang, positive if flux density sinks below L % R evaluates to 0.2 Ang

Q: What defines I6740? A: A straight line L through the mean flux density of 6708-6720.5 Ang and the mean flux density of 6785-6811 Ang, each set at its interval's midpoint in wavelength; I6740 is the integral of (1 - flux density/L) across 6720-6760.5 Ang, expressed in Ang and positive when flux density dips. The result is 3.3 Ang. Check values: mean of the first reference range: 7.23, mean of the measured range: 6.35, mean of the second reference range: 6.21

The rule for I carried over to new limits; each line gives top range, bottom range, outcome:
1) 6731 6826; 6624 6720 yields 1.01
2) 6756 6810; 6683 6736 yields 0.94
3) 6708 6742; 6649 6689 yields 1.13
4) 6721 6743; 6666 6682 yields 1.12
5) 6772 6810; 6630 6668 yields 1.04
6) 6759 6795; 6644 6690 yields 1.03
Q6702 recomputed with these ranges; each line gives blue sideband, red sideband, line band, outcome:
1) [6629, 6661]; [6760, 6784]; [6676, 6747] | -3.5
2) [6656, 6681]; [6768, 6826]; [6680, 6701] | -0.6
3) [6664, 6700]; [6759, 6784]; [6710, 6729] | -2.6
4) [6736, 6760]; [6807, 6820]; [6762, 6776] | -0.5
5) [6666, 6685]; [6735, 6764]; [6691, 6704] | -0.5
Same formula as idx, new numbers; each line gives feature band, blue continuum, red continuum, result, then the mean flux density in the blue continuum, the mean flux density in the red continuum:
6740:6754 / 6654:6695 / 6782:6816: 0.9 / 6.19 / 6.17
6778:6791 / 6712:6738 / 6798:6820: 0.8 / 7.19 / 6.19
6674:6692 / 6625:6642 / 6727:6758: 0.1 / 6.12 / 6.34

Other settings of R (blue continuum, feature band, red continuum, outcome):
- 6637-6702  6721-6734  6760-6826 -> -1.76 Ang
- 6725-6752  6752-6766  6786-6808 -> 0.48 Ang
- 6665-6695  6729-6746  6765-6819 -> -1.09 Ang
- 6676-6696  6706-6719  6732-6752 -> -1.93 Ang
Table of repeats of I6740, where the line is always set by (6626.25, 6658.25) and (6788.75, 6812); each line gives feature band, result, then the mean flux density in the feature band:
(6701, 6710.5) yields 0.1 Ang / 6.16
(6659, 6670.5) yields 0.1 Ang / 6.14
